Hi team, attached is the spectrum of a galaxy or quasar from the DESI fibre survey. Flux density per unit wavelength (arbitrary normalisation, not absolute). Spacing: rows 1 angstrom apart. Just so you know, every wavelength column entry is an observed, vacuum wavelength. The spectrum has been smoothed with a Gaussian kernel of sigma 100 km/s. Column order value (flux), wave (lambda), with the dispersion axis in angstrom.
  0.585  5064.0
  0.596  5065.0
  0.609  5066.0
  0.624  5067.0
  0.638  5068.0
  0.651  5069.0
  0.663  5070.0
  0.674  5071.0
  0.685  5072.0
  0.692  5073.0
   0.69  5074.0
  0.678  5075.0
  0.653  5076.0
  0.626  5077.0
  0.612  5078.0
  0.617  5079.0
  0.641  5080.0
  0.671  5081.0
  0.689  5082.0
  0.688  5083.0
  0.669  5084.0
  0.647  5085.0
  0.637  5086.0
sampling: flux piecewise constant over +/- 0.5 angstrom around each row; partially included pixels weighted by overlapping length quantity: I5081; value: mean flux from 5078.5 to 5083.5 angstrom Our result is 0.661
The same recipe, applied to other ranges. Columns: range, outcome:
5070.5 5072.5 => 0.679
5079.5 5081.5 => 0.656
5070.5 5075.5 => 0.684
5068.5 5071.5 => 0.663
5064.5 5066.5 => 0.603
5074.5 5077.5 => 0.652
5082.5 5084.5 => 0.678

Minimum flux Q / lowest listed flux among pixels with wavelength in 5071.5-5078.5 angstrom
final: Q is 0.612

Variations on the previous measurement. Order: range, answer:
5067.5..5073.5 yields 0.638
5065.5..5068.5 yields 0.609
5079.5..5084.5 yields 0.641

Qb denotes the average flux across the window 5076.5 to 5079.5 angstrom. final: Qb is 0.618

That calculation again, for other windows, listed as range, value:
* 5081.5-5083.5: 0.688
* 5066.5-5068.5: 0.631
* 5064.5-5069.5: 0.624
